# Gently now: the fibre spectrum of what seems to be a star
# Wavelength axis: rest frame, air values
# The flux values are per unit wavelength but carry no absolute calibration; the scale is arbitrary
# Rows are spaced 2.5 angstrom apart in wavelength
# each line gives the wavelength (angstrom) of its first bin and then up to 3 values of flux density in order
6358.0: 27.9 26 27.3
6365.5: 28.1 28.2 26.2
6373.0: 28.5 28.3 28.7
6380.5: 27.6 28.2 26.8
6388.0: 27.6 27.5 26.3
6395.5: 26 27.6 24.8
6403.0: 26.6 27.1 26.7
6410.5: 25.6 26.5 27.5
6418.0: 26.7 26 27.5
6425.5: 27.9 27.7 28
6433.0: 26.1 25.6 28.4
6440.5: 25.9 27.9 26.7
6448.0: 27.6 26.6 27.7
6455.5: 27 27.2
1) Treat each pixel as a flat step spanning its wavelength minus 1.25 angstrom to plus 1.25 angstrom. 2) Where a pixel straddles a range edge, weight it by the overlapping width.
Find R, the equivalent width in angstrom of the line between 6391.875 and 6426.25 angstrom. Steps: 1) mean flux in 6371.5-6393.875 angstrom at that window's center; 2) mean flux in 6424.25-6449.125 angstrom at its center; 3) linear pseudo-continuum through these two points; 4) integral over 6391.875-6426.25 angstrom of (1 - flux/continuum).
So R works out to 1.1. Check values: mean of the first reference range 27.7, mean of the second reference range 27.2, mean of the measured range 26.6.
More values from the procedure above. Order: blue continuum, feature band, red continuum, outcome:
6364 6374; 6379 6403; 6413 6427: 0.4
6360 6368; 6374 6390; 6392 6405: -0.6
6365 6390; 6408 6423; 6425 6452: 0.4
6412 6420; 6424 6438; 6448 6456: -0.1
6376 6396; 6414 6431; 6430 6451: -0.1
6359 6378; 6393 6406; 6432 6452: 0.4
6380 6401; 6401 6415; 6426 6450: 0.3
